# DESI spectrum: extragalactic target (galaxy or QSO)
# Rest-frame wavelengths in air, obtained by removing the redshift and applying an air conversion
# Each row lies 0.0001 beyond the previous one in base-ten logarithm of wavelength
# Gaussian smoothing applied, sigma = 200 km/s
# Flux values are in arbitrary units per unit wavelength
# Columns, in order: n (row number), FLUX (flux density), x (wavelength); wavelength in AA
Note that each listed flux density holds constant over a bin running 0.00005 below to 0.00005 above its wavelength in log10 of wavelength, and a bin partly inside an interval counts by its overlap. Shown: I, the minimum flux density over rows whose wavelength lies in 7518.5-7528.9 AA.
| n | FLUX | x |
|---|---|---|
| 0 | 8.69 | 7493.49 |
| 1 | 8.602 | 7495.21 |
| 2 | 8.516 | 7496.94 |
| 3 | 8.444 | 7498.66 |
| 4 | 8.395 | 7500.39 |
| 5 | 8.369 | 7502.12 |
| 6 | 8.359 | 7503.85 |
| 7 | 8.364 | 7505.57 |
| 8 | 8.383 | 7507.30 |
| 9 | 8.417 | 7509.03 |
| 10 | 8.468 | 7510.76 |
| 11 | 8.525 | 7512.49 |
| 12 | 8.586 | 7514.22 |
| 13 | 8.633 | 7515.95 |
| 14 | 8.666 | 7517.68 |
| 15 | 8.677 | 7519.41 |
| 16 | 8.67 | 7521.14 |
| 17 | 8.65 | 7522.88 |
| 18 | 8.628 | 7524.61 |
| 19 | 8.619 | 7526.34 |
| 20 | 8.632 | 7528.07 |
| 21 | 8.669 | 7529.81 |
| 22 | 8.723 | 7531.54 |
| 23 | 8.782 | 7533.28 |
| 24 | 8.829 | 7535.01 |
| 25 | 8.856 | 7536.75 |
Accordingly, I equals 8.619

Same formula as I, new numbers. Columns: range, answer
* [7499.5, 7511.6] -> 8.359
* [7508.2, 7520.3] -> 8.417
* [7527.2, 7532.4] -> 8.632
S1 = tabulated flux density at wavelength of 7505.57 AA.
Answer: 8.364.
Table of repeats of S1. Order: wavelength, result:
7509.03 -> 8.417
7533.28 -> 8.782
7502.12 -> 8.369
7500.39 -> 8.395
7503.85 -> 8.359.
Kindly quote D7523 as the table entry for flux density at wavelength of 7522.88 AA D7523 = 8.65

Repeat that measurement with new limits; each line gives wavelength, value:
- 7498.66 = 8.444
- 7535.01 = 8.829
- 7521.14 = 8.67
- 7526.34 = 8.619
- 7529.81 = 8.669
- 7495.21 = 8.602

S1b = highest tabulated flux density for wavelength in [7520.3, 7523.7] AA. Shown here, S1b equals 8.67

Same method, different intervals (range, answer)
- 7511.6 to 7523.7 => 8.677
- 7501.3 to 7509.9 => 8.417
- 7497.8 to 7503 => 8.444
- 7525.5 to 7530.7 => 8.669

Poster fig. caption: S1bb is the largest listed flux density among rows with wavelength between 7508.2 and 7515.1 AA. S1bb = 8.586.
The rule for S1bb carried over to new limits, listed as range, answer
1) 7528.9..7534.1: 8.782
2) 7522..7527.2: 8.65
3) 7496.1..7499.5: 8.516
